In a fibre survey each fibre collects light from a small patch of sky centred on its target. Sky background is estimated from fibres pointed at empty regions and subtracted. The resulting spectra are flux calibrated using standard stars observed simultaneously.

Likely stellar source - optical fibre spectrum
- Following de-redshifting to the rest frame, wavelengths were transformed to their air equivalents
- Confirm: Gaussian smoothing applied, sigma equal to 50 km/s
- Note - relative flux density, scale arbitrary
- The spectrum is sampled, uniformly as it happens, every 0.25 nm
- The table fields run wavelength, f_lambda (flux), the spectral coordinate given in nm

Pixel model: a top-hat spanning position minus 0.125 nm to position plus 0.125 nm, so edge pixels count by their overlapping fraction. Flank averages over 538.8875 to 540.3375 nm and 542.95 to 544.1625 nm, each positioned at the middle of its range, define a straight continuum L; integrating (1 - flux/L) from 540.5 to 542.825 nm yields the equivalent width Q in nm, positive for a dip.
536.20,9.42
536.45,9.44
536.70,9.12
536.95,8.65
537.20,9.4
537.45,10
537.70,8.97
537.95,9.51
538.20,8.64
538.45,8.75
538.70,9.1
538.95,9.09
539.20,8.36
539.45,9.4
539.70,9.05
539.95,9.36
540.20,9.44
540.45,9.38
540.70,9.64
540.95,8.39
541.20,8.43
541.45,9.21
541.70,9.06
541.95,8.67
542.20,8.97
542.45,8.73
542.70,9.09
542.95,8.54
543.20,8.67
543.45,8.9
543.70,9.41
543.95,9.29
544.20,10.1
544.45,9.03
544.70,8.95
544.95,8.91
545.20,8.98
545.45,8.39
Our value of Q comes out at 0.05 nm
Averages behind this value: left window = 9.12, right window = 9.09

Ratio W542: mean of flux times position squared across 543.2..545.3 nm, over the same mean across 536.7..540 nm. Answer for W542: 1.03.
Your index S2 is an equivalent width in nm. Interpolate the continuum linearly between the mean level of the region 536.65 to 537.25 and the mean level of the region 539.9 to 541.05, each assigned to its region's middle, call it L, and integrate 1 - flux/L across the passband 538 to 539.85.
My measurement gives 0.04 nm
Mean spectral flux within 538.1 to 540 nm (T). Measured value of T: 8.96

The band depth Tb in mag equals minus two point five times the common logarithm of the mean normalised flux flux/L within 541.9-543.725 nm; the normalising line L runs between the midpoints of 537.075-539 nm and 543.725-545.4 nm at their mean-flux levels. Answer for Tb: 0.04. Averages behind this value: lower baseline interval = 9.19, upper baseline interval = 9.19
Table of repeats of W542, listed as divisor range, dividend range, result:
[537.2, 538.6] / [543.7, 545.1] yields 1.03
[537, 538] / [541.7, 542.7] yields 0.96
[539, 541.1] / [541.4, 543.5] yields 0.98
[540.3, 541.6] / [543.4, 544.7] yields 1.05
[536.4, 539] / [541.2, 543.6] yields 0.99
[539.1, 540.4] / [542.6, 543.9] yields 0.99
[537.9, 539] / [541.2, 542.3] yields 1.01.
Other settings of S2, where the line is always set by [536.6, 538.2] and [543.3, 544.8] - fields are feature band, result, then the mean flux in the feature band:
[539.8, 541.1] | 0.00 nm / 9.22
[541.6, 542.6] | 0.04 nm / 8.86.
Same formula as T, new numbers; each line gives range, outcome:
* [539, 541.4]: 9.06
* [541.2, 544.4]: 9.03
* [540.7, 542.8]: 8.86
